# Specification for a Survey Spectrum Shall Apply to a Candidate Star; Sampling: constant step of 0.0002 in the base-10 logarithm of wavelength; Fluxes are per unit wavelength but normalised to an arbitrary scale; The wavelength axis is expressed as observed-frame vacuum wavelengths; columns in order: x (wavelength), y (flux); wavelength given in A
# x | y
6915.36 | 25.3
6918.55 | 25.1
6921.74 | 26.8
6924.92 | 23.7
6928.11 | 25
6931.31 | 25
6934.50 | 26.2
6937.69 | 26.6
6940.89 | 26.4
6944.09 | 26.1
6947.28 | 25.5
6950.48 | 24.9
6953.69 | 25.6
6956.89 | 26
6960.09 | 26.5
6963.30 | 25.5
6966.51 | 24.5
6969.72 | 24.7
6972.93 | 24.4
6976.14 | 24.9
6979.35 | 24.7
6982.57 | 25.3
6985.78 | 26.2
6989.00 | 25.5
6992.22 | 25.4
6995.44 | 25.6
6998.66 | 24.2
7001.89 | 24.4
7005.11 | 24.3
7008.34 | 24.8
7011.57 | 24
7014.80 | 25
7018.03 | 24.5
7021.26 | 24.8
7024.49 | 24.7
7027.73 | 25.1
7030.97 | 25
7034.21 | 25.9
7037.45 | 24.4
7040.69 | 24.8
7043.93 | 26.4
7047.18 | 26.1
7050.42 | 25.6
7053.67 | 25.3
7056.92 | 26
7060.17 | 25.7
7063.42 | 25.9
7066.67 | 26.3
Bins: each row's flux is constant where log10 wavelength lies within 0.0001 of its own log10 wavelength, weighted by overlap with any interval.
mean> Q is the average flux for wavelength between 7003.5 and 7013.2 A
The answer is 24.4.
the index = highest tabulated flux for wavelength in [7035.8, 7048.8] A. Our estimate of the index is 26.4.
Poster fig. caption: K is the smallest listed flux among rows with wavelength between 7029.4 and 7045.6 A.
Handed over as 24.4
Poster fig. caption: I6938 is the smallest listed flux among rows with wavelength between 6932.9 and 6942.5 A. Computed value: 26.2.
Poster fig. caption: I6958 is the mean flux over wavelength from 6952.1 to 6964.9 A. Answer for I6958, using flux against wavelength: 25.9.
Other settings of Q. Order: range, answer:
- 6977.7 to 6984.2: 25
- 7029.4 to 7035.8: 25.4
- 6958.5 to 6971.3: 25.3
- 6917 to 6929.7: 25.2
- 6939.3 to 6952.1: 25.7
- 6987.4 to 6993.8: 25.4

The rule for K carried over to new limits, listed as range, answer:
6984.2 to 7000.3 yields 24.2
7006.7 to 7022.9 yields 24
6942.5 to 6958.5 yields 24.9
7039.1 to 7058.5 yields 24.8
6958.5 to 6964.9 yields 25.5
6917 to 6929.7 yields 23.7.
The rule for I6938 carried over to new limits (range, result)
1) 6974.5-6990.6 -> 24.7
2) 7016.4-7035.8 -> 24.5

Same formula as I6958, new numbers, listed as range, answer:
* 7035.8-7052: 25.5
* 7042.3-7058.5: 25.9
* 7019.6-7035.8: 25.1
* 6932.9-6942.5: 26.4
